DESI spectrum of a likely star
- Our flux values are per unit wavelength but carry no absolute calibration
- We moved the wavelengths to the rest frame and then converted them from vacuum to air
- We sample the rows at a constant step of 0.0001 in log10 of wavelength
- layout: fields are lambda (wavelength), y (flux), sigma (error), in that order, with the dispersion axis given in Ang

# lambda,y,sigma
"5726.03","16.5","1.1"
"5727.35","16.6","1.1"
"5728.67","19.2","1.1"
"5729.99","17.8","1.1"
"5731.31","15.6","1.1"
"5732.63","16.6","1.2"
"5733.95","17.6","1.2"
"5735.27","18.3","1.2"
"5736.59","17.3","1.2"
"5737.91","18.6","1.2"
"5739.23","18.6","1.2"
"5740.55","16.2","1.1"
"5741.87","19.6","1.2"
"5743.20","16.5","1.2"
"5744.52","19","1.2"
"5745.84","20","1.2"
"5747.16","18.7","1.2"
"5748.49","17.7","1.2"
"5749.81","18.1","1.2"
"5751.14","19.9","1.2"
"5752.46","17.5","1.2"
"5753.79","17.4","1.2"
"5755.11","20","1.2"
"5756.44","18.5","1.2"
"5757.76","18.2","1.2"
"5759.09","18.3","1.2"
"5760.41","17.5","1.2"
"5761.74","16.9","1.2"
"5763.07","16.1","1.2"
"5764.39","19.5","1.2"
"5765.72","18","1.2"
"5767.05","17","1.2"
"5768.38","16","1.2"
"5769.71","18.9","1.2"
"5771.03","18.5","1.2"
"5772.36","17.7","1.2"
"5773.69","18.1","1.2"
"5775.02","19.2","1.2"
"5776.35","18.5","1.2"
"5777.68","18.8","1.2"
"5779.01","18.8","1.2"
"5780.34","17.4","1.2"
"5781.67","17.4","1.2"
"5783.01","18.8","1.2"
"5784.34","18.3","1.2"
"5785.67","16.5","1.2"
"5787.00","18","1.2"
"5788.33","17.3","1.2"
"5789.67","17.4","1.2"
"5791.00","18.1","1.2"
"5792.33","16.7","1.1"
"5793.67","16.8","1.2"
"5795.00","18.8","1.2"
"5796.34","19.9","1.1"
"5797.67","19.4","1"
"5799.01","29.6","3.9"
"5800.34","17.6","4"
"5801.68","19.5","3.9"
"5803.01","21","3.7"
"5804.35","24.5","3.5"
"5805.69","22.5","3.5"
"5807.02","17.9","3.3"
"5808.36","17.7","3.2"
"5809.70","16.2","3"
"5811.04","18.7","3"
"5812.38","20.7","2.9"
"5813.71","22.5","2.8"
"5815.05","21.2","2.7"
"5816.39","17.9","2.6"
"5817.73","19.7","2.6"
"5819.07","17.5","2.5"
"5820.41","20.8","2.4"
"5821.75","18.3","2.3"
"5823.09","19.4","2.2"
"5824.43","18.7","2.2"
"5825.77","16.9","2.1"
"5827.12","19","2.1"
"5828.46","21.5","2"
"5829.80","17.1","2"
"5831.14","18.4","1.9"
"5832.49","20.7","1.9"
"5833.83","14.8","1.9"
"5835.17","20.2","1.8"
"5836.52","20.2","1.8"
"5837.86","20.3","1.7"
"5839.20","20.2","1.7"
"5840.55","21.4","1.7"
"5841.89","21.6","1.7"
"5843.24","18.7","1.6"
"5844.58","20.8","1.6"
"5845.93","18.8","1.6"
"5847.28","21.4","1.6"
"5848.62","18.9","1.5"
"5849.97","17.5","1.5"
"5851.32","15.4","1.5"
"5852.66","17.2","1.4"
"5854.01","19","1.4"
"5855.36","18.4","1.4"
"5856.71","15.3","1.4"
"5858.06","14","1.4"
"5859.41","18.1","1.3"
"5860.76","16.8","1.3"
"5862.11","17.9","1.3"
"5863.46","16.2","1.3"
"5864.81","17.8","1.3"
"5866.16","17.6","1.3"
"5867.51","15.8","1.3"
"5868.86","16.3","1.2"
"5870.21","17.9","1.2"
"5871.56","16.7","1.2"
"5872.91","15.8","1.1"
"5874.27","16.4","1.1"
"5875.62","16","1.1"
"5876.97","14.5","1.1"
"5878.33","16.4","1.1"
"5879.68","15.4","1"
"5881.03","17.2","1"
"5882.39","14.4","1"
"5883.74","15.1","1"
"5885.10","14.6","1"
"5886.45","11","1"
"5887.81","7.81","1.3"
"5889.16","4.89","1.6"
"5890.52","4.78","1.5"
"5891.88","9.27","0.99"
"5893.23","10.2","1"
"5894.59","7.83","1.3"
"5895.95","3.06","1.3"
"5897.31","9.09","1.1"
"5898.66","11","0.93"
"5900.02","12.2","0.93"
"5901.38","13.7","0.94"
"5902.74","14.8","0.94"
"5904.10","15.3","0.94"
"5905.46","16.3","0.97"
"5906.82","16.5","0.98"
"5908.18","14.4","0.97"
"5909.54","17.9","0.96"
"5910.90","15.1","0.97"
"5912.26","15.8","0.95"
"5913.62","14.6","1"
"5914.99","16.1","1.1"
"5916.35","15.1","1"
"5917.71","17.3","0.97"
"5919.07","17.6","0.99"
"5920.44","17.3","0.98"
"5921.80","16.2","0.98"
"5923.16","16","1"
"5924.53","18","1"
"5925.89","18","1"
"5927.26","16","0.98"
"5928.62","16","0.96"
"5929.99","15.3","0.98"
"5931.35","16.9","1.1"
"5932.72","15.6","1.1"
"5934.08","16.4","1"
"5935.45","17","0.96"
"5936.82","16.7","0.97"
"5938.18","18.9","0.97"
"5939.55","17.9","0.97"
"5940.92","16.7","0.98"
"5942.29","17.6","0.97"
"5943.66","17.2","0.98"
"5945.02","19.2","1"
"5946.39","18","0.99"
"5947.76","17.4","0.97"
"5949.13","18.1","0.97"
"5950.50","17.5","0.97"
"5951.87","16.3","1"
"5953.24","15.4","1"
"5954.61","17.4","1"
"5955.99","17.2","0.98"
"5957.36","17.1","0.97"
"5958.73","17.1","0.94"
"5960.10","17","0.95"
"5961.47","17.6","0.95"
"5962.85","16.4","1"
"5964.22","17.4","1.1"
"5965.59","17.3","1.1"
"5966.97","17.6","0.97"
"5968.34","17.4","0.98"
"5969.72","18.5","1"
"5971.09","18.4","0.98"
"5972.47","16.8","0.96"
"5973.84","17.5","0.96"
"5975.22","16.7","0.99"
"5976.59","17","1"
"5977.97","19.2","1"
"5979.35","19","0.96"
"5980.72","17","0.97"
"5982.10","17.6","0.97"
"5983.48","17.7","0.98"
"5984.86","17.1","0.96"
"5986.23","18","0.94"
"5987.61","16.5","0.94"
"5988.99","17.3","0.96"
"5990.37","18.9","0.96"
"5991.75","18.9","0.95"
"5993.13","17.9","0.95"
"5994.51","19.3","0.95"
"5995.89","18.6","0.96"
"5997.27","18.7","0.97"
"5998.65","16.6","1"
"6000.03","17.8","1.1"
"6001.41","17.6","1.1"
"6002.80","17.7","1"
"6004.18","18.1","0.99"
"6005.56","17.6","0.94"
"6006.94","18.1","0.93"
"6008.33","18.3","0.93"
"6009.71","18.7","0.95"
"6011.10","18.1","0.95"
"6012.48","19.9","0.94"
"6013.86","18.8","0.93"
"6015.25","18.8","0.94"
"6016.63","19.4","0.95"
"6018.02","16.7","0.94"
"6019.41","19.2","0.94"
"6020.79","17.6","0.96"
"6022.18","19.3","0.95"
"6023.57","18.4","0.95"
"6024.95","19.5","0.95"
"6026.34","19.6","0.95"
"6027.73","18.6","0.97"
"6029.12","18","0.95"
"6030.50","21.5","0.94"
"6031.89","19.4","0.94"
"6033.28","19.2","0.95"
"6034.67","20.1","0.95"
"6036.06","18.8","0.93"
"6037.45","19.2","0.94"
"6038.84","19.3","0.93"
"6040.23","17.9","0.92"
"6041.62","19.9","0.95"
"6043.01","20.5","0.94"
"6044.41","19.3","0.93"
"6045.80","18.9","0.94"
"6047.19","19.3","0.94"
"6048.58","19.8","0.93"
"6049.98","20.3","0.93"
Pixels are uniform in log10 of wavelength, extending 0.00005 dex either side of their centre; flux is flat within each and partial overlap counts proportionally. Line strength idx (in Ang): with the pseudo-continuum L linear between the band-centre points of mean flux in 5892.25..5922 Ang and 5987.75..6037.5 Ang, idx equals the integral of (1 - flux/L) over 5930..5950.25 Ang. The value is -2.6 Ang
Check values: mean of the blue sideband 13.9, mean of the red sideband 18.6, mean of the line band 17.3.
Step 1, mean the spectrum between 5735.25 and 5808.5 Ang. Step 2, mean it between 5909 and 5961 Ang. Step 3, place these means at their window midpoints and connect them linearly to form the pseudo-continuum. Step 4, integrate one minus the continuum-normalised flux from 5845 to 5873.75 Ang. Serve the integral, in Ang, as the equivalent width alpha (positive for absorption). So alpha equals 0.58 Ang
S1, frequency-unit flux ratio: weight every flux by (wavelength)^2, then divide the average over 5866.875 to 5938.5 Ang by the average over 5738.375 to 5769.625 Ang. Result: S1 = 0.84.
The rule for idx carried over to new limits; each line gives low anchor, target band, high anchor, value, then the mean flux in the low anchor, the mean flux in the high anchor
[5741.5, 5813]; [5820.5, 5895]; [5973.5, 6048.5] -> 8.2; 18.6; 18.5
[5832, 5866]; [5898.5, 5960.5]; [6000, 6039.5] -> 7.1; 18.4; 18.7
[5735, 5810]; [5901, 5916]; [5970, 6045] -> 2.4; 18.5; 18.4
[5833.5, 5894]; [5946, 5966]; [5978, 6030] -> 0.5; 16.2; 18.3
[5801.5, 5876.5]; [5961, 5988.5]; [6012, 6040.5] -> 2.0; 18.6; 19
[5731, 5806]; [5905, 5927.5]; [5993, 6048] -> 2.7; 18.5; 18.8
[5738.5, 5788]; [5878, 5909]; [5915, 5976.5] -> 9.7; 18.1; 17.1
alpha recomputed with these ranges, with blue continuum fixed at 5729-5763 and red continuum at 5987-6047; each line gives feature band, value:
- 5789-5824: -2.8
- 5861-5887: 3.3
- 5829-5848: -1.5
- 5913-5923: 1.1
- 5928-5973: 3.2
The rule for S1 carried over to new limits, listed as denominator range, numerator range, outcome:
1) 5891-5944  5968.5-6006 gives 1.22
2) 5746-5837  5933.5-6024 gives 1.01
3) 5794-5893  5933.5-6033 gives 1.07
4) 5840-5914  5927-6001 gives 1.19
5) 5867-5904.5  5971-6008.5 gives 1.45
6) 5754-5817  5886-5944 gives 0.80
